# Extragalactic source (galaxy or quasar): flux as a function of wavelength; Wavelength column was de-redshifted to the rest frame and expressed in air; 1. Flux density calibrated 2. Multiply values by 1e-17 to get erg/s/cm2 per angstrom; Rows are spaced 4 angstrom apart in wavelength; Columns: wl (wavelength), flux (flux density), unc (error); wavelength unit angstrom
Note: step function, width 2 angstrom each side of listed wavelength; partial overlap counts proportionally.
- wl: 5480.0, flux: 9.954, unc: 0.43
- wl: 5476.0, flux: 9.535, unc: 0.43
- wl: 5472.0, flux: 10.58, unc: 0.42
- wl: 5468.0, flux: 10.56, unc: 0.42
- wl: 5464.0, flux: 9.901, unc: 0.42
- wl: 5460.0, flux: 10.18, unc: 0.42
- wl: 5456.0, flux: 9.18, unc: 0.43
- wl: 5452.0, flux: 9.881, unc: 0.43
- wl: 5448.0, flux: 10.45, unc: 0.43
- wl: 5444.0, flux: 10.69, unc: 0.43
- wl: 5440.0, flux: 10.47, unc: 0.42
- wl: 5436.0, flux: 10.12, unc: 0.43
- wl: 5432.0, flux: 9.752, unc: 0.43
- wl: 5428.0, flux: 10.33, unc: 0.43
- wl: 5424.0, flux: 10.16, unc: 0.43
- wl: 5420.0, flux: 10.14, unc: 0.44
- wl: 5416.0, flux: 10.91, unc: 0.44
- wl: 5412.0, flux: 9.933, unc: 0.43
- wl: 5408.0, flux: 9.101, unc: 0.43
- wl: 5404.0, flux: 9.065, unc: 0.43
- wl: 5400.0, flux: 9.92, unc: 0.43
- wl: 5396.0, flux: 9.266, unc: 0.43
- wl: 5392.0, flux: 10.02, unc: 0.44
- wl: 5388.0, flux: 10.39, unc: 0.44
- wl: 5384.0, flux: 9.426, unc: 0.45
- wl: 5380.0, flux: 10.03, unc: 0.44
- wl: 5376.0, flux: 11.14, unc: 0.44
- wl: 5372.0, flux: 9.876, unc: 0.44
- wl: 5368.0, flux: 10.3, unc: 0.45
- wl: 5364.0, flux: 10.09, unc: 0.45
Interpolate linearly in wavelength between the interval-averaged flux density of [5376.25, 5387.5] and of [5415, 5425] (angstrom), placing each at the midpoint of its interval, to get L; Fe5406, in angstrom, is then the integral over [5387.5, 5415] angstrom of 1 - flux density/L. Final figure 1.4 angstrom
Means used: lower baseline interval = 10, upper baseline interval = 10.4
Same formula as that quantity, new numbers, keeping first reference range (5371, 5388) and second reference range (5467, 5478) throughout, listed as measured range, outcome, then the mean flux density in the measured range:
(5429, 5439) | 0.2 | 10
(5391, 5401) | 0.5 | 9.69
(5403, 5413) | 0.8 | 9.34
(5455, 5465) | 0.4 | 9.8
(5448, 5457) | 0.4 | 9.77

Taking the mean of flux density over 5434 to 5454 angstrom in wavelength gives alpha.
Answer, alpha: 10.3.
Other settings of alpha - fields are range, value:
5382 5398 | 9.78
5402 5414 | 9.37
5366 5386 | 10.2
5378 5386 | 9.73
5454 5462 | 9.68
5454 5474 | 10.1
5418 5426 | 10.2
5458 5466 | 10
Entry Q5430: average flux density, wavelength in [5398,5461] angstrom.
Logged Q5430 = 10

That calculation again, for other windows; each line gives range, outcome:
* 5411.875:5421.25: 10.4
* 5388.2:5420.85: 9.82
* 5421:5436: 10.1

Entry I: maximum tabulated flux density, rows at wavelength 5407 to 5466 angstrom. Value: 10.91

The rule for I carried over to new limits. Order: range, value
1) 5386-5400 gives 10.39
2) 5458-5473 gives 10.58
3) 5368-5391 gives 11.14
